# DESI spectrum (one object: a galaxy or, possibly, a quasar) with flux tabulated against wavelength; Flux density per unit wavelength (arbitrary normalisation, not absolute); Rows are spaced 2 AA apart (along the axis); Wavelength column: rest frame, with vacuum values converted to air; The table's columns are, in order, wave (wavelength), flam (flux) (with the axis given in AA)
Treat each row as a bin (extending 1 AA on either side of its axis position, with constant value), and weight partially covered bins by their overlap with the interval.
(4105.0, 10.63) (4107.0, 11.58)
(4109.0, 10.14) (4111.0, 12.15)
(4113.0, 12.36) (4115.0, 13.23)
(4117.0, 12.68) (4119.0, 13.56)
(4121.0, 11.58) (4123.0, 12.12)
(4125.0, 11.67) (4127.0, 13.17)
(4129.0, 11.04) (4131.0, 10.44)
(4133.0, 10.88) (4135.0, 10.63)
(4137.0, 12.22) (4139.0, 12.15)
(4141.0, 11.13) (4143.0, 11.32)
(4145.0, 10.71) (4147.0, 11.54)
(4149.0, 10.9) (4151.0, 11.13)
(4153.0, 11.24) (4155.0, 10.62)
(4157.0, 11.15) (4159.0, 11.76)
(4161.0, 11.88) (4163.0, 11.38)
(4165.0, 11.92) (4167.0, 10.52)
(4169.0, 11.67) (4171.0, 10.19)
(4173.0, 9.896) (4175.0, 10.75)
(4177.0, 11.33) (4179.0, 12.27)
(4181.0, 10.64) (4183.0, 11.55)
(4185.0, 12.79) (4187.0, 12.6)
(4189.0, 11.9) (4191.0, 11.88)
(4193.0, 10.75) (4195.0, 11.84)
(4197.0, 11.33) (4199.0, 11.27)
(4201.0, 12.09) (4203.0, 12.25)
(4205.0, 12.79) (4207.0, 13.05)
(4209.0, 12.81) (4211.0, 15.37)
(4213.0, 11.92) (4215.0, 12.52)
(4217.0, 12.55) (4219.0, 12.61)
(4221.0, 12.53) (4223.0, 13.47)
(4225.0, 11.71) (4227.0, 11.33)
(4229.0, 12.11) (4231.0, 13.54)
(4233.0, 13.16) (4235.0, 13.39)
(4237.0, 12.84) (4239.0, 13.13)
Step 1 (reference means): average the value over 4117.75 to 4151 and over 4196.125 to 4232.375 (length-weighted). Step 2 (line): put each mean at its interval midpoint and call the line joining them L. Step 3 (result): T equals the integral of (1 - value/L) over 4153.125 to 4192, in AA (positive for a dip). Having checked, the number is 2.0 AA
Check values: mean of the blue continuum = 11.6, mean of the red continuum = 12.5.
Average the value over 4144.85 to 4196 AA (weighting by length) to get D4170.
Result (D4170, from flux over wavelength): 11.3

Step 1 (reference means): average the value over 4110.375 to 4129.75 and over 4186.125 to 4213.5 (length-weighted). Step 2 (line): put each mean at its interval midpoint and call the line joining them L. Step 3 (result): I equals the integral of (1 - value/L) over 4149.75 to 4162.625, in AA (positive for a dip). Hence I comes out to 1.1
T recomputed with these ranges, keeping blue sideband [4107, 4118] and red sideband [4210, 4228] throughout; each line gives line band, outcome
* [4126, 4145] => 1.2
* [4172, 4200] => 2.2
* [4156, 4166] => 0.6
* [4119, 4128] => -0.1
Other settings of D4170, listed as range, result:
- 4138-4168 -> 11.3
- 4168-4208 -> 11.6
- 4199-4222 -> 12.7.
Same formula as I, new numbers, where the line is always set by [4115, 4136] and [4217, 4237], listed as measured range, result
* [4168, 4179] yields 1.19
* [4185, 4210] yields 0.69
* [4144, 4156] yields 1.01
